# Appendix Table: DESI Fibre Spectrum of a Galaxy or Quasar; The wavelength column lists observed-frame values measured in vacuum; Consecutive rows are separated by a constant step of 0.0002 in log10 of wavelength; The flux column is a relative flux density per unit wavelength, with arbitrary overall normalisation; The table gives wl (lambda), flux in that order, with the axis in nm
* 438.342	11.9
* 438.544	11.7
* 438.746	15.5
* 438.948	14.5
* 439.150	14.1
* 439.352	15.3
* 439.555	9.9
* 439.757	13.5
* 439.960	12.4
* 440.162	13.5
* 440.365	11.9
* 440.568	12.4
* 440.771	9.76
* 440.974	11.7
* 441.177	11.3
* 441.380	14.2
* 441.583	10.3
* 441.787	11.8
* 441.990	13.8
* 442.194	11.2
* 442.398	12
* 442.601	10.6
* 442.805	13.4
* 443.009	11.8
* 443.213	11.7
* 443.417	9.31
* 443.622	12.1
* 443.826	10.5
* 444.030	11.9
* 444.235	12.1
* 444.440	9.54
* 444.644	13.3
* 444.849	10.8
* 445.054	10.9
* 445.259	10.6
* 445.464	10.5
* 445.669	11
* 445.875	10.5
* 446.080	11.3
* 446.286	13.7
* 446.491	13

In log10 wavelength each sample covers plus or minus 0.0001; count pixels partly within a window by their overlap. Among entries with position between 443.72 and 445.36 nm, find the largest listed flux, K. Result 13.3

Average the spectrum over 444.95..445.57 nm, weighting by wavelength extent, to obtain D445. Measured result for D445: 10.7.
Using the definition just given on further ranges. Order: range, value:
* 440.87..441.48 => 12.4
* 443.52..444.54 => 11.2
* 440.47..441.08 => 11.3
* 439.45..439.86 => 11.7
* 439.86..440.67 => 12.6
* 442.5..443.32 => 11.9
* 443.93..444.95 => 11.5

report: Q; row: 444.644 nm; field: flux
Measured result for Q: 13.3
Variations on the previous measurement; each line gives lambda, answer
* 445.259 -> 10.6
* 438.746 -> 15.5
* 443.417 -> 9.31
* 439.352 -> 15.3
